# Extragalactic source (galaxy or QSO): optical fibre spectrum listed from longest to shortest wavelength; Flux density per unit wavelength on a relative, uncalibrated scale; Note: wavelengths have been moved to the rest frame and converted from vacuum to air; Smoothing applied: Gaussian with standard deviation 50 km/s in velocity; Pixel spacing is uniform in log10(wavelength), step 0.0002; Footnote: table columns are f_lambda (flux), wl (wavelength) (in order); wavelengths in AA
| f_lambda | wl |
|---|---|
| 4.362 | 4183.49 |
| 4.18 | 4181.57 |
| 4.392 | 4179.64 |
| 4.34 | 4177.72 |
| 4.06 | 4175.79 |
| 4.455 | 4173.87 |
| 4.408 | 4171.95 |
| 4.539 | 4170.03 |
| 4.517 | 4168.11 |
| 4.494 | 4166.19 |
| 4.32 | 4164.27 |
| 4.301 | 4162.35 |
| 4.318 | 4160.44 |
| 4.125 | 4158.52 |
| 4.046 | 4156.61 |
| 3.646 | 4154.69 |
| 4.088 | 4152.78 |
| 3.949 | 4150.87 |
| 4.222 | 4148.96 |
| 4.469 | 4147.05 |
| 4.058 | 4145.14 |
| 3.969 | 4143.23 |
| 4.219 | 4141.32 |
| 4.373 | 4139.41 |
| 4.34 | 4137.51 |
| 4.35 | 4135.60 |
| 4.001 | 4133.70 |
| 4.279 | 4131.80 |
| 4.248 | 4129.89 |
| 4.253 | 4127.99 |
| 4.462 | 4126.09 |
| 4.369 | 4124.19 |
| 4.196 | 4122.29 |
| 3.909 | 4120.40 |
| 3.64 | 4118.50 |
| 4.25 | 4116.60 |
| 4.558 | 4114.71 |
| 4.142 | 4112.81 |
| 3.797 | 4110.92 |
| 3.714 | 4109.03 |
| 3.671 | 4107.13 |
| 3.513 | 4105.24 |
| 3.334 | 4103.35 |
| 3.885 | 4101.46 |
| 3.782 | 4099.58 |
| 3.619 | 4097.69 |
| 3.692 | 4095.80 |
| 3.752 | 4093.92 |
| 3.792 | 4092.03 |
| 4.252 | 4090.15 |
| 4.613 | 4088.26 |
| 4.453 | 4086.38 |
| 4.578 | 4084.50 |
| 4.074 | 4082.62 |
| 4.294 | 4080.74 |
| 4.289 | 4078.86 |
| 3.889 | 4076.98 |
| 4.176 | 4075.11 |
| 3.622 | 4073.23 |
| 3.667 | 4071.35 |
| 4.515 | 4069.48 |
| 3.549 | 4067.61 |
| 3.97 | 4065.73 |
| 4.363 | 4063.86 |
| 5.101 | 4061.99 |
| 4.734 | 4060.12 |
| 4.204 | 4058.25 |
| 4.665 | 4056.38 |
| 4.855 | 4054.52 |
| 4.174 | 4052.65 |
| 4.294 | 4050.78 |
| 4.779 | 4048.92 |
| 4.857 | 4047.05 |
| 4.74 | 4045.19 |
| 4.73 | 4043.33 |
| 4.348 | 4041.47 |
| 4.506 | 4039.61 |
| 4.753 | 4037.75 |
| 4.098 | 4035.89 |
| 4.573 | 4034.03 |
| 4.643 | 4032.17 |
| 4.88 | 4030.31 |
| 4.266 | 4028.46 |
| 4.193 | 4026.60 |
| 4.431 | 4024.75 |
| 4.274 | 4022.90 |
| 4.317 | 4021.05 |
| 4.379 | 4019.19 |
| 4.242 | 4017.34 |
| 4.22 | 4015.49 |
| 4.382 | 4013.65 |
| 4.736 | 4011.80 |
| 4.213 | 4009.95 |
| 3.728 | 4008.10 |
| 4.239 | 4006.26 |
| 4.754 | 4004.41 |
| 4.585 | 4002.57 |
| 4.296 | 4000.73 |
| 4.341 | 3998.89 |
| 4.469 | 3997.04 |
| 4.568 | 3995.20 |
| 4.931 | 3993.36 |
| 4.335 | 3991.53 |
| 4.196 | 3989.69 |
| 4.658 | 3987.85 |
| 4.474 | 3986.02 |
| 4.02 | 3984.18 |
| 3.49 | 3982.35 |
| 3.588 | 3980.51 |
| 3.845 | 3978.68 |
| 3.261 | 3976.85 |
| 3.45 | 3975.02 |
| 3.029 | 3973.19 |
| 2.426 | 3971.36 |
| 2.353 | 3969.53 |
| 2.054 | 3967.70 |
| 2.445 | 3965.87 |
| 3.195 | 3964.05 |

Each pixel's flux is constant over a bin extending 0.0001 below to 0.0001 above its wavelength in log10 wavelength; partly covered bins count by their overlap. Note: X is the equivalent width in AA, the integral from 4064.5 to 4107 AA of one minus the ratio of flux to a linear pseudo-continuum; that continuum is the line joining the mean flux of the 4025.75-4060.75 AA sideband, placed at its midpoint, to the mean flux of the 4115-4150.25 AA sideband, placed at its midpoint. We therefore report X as 4.0 AA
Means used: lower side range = 4.54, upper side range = 4.2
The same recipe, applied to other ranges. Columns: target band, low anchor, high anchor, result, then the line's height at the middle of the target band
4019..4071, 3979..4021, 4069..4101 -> -3.64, 4.17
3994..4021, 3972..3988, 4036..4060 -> -2.21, 4.05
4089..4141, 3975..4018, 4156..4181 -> 3.49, 4.3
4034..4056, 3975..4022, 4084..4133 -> -2.20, 4.15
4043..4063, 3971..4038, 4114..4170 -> -2.08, 4.21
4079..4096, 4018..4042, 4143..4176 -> 0.59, 4.34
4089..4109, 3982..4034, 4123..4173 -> 2.59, 4.29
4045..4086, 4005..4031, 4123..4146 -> -0.38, 4.29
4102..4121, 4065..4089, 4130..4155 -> 1.35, 4.15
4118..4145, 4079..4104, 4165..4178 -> 0.14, 4.21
